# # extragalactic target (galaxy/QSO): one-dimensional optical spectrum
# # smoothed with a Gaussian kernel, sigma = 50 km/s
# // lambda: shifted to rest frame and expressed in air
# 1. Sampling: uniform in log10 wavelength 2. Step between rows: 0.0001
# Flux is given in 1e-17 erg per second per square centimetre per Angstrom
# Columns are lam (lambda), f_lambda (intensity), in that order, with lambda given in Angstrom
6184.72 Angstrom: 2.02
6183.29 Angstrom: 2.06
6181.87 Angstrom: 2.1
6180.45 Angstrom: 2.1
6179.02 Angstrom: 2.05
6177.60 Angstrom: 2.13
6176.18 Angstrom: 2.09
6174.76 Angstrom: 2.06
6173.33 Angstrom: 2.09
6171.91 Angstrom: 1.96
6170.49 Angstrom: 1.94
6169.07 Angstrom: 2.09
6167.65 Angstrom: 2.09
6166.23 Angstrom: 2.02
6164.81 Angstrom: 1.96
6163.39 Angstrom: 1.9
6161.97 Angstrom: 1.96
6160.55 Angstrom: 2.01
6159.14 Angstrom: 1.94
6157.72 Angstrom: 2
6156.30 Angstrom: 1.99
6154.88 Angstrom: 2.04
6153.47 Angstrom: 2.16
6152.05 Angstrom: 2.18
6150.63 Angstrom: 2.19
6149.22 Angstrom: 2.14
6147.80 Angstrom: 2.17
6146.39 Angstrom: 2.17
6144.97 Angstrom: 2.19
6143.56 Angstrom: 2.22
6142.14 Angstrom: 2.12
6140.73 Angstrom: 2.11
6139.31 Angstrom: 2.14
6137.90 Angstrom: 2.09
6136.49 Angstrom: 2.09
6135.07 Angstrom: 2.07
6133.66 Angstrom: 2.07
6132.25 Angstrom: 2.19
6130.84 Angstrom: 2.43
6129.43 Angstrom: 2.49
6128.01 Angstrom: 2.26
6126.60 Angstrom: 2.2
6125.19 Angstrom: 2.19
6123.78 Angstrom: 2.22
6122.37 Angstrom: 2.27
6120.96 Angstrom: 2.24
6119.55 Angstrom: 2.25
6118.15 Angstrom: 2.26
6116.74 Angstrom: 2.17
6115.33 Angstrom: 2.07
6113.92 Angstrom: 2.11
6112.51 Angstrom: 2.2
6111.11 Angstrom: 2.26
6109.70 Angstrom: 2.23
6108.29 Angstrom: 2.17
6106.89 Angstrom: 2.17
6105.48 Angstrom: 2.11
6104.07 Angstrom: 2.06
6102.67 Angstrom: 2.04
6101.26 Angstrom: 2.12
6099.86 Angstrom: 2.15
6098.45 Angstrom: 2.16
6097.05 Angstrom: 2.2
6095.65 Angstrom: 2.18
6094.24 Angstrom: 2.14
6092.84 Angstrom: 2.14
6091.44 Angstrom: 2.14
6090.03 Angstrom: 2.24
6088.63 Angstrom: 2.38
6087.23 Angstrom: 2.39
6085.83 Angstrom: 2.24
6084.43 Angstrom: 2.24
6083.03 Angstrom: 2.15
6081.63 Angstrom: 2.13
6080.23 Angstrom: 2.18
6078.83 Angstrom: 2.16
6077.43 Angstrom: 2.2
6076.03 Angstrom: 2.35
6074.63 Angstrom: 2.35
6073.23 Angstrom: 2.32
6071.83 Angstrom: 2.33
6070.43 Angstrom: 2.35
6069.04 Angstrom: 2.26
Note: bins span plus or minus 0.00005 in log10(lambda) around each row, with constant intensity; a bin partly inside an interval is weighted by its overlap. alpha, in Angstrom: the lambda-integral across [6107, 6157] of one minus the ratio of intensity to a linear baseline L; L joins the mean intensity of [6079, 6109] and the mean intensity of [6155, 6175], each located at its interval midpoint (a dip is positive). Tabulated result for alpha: -2.4 Angstrom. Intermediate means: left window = 2.18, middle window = 2.18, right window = 2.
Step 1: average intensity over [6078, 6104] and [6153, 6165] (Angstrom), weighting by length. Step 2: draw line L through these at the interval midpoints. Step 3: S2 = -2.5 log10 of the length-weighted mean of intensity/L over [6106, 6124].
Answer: -0.04 mag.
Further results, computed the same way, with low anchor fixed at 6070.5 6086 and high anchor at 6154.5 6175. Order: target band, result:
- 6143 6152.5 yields -0.07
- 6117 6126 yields -0.06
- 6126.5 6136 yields -0.07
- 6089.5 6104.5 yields 0.02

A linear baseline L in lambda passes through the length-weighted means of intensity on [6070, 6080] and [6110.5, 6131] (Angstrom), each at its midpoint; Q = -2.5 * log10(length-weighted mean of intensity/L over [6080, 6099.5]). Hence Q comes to 0.03 mag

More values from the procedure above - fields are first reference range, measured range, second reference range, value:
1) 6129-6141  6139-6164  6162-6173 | 0.00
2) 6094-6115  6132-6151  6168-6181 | -0.02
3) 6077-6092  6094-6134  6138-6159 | -0.01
